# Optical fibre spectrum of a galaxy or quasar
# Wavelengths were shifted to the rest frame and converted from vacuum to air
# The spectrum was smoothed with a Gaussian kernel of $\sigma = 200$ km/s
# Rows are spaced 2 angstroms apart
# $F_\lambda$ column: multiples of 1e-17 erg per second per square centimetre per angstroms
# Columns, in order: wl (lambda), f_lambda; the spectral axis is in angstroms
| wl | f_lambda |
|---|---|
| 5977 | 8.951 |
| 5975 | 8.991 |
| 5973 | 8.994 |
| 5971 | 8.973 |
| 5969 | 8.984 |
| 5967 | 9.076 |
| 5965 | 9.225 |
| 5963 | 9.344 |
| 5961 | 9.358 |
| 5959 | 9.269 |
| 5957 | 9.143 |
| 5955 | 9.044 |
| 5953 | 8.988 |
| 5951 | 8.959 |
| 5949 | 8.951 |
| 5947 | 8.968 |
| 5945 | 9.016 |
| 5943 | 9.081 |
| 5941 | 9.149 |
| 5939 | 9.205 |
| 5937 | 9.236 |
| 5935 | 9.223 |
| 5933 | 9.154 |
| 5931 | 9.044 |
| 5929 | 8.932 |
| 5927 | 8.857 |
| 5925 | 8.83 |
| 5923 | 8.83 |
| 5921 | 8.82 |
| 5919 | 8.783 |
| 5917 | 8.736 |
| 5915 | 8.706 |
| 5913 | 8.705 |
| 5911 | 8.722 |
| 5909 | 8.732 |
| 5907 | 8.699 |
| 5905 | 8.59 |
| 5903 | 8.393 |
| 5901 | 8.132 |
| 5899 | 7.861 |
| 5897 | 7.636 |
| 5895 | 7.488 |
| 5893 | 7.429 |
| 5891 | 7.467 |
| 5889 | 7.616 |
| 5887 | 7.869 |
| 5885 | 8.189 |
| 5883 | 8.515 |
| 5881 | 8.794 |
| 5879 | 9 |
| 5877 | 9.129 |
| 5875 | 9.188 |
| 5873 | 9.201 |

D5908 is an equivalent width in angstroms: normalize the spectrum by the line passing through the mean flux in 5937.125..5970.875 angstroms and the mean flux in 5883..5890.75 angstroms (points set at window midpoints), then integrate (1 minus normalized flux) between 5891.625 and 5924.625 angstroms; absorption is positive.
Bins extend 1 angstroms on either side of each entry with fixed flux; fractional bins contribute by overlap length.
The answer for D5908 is -0.3 angstroms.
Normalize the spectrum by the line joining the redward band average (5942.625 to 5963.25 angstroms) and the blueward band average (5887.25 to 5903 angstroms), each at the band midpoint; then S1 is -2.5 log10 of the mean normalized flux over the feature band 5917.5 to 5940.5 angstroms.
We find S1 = -0.058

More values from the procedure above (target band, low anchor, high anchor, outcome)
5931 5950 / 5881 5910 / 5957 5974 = -0.042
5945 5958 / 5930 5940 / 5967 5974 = 0.010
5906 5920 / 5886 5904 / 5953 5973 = -0.077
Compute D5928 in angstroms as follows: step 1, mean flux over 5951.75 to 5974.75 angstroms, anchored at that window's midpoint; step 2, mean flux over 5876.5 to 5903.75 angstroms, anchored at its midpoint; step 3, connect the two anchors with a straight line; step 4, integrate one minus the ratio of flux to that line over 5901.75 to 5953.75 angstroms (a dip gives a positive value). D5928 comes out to -1.7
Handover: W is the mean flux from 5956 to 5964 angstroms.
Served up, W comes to 9.28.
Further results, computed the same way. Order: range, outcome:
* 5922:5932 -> 8.9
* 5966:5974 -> 9.01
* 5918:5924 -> 8.81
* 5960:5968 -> 9.25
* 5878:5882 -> 8.9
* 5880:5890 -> 8.2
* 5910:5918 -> 8.72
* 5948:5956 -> 8.99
